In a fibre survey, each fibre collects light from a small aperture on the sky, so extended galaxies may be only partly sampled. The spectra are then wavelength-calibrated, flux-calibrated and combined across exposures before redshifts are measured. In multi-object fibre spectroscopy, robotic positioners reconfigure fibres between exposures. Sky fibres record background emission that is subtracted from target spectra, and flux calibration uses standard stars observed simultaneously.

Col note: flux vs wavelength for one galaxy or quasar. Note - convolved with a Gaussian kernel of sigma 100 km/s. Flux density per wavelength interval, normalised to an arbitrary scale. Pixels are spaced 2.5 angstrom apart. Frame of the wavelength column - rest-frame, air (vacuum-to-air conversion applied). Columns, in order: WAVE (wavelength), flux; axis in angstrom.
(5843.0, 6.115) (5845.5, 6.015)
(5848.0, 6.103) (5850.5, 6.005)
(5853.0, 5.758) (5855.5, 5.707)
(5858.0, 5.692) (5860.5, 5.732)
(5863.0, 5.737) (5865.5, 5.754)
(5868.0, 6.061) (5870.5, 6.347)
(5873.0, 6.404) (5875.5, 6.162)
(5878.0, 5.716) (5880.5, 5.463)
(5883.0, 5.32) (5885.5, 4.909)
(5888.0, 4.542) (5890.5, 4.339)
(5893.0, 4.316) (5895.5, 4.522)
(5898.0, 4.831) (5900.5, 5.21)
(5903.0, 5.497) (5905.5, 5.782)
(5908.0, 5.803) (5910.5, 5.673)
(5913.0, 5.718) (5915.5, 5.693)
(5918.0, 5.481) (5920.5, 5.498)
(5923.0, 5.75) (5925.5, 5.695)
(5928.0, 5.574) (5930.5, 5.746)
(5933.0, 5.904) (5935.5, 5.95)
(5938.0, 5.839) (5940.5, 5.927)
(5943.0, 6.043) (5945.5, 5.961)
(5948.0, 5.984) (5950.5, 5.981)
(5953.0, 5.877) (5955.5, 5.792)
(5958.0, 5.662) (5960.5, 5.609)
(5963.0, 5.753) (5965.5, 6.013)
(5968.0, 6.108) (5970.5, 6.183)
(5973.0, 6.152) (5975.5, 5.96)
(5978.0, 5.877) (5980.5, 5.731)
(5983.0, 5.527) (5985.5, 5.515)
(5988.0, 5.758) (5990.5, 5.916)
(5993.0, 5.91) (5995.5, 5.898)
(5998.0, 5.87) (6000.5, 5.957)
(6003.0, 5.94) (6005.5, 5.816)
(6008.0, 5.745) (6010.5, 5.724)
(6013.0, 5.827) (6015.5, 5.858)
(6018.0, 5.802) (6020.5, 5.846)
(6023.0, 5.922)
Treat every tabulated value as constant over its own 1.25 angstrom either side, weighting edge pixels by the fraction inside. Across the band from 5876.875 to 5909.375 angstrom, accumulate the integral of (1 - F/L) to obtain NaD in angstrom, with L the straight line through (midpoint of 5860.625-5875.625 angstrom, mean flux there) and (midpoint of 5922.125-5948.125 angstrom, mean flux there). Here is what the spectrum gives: 4.8 angstrom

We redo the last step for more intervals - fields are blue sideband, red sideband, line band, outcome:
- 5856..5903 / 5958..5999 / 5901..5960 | -1.37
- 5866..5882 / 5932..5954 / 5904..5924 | 0.99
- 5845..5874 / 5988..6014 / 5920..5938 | 0.45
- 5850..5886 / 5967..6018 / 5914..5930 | 0.56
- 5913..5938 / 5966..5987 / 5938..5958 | -0.45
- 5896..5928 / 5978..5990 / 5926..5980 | -2.71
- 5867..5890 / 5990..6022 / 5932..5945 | -0.48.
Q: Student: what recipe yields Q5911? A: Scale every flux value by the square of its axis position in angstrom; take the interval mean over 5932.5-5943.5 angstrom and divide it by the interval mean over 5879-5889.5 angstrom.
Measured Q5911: 1.19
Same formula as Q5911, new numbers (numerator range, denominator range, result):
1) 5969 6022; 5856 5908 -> 1.12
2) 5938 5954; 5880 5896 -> 1.28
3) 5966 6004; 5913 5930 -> 1.07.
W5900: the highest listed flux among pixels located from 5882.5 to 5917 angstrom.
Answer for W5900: 5.803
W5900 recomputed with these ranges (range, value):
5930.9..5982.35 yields 6.183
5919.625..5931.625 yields 5.75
